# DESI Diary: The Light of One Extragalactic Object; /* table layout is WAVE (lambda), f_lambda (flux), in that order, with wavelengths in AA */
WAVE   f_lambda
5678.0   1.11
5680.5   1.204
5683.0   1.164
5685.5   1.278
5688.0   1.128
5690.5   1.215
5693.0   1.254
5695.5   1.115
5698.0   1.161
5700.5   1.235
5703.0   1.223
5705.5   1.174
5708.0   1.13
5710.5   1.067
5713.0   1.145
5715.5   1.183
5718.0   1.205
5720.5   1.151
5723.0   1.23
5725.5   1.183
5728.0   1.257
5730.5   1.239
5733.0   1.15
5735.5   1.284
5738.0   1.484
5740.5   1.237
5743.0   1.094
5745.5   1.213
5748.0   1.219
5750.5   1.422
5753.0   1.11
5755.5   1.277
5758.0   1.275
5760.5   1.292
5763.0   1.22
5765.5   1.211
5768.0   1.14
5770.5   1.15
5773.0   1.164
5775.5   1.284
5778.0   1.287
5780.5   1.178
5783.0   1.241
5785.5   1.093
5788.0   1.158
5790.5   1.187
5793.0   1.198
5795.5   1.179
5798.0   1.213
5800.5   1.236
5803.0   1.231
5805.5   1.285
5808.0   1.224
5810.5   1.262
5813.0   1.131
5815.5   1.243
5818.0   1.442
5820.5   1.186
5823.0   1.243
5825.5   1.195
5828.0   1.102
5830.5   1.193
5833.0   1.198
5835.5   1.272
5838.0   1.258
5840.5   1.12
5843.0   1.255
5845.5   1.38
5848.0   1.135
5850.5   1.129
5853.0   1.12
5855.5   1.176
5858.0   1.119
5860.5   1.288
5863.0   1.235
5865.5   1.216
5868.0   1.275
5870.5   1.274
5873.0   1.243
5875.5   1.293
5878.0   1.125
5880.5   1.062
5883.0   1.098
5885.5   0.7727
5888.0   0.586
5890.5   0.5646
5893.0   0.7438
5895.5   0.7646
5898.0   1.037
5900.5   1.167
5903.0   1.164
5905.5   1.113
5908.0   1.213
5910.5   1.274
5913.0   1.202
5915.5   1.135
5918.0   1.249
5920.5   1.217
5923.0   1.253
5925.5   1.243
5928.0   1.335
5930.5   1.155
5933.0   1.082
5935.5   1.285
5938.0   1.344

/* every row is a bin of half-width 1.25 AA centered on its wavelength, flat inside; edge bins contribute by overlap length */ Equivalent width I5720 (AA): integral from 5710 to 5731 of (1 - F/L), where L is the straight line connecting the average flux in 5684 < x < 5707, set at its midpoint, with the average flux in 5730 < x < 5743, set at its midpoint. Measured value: 0.9 AA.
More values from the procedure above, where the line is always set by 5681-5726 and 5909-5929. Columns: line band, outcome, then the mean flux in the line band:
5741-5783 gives -0.92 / 1.22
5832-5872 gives 0.11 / 1.22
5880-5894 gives 4.98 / 0.792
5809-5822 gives -0.45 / 1.25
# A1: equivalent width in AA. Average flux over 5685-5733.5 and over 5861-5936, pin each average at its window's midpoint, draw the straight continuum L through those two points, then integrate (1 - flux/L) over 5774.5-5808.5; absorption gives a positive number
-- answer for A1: -1.8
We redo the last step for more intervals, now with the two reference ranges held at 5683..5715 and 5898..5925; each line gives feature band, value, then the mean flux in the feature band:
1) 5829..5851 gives -0.56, 1.22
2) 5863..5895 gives 4.48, 1.02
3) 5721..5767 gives -2.42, 1.24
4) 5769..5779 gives -0.30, 1.22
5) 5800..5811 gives -0.58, 1.25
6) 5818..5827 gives -0.39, 1.24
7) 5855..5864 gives -0.13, 1.21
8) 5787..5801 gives -0.12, 1.19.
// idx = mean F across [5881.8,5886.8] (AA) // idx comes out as 0.93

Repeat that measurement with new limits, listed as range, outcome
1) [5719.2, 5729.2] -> 1.2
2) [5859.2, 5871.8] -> 1.26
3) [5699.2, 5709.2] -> 1.19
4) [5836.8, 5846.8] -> 1.25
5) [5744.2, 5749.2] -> 1.21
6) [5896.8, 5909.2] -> 1.14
